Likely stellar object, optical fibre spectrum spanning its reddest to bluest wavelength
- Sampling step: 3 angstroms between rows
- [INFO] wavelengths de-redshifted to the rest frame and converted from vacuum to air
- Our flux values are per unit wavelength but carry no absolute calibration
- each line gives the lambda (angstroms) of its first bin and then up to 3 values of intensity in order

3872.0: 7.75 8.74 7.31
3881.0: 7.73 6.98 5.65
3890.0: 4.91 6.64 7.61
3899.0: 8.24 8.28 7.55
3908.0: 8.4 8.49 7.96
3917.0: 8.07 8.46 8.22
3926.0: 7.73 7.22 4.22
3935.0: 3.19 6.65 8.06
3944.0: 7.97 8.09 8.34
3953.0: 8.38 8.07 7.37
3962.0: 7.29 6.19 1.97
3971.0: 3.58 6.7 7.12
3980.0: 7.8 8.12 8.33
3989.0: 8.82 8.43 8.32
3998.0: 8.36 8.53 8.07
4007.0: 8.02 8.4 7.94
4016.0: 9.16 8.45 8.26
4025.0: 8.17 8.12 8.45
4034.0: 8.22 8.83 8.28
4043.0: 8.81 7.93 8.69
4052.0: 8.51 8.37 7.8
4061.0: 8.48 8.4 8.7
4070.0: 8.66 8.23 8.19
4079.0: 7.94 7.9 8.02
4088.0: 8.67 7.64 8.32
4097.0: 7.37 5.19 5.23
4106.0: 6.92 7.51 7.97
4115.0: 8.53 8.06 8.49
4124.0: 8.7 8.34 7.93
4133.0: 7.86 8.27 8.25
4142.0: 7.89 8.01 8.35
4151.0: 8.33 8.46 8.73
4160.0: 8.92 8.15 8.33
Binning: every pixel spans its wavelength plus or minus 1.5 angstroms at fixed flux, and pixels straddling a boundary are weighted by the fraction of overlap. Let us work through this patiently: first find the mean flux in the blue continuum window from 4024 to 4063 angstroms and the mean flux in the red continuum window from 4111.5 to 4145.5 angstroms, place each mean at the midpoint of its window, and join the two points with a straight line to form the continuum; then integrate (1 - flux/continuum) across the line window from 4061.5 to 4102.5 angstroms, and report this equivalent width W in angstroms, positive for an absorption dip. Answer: 2.0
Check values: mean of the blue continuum 8.36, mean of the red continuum 8.2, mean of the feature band 7.89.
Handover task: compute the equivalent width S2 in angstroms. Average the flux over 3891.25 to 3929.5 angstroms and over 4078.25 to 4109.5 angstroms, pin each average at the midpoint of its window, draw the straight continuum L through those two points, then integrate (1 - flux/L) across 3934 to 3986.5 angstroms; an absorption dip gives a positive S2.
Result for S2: 6.1 angstroms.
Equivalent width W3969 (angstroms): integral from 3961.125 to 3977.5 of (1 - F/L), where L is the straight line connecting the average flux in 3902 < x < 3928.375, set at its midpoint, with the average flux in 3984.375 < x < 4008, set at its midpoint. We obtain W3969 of 5.9 angstroms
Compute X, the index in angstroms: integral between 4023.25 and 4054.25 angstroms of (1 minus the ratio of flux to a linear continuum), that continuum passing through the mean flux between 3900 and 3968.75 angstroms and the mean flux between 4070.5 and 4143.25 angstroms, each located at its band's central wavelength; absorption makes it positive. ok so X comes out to -3.2 angstroms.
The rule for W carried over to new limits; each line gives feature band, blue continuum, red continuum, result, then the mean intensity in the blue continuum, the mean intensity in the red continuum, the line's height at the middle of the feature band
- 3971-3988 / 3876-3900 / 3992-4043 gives 1.4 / 6.89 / 8.36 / 7.93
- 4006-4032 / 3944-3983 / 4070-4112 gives -4.3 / 6.84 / 7.53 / 7.14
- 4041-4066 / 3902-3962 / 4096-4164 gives -2.0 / 7.51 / 7.89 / 7.74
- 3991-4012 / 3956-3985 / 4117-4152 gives -4.9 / 6.37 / 8.21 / 6.72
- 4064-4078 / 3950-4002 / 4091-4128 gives -1.8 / 7.28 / 7.55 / 7.47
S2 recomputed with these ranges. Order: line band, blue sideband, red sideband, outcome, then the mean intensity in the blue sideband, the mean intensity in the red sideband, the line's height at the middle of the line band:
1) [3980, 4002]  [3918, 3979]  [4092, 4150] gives -4.29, 6.76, 7.75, 7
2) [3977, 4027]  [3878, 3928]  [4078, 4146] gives -4.10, 7.55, 7.78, 7.66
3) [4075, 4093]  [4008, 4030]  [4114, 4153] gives 0.48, 8.35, 8.23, 8.28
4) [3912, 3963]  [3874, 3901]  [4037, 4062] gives 0.69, 7.08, 8.38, 7.48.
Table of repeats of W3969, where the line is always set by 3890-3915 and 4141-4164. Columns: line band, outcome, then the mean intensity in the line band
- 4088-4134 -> 3.5 angstroms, 7.64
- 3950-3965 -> 0.4 angstroms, 7.67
